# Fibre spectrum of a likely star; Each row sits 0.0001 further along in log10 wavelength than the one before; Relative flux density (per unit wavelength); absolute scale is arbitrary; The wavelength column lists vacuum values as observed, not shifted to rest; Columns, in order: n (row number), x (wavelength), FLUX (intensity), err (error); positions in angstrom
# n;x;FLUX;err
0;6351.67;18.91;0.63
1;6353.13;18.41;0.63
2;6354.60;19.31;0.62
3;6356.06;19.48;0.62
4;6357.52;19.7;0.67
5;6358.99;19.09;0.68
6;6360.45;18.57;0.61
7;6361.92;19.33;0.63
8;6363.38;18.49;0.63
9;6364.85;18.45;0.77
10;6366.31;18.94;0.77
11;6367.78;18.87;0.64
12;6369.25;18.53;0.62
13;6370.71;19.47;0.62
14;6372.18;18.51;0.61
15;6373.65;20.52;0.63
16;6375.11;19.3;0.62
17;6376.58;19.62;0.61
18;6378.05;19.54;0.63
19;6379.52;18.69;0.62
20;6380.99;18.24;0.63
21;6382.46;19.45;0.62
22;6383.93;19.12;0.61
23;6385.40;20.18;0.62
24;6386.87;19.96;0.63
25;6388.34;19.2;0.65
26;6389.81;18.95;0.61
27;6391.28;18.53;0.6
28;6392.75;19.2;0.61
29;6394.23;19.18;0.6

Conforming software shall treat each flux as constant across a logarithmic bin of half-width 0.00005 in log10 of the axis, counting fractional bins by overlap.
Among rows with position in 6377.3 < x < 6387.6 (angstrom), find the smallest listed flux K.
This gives 18.24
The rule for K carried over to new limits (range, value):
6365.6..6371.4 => 18.53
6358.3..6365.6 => 18.45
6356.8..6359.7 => 19.09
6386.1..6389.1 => 19.2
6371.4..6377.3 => 18.51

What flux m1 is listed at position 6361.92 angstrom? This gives 19.33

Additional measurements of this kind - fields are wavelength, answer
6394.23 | 19.18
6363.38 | 18.49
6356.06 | 19.48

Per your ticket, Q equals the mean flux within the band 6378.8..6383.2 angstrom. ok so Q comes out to 18.8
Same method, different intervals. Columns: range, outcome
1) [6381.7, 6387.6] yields 19.7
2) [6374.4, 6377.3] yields 19.4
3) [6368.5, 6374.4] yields 19.3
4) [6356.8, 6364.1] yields 19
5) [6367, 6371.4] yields 18.9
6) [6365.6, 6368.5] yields 18.9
